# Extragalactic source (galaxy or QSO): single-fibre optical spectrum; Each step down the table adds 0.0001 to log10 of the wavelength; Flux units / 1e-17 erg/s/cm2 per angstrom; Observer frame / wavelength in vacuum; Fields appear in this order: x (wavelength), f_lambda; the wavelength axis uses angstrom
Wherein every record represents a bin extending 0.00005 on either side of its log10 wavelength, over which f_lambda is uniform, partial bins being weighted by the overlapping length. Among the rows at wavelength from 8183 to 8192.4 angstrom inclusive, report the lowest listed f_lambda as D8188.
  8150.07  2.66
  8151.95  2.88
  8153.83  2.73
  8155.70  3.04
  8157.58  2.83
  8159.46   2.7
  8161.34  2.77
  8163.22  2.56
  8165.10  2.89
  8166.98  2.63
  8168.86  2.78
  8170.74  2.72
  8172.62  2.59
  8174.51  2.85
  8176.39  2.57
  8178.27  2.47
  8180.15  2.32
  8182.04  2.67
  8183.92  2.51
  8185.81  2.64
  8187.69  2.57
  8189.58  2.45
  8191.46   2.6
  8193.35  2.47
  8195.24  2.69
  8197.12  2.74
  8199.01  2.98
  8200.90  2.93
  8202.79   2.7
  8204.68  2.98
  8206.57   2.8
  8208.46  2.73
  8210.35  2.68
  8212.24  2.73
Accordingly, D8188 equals 2.45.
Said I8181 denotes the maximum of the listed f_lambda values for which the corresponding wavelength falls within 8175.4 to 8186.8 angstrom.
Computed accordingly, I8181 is 2.67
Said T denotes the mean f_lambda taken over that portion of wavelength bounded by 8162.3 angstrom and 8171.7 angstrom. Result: 2.72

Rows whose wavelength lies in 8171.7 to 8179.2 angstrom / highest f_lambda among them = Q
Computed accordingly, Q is 2.85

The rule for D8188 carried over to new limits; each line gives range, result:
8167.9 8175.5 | 2.59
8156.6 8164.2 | 2.56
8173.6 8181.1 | 2.32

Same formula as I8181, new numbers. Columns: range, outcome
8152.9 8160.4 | 3.04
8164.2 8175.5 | 2.89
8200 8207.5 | 2.98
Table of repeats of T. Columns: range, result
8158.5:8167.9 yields 2.71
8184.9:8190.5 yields 2.55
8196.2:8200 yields 2.86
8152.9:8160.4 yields 2.83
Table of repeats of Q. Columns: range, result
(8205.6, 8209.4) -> 2.8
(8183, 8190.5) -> 2.64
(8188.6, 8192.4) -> 2.6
